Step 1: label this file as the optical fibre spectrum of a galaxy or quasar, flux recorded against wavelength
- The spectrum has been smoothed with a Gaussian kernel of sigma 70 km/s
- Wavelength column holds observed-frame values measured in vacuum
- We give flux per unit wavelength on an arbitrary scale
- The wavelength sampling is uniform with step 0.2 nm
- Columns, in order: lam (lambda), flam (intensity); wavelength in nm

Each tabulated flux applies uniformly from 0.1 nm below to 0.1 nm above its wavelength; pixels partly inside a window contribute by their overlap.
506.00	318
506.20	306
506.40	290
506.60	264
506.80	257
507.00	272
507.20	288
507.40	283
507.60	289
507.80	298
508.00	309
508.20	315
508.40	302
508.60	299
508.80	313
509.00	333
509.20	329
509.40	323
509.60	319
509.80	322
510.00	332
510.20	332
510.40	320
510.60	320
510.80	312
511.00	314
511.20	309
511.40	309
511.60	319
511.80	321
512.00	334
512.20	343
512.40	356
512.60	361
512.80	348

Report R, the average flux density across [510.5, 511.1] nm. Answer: 315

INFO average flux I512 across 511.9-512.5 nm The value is 344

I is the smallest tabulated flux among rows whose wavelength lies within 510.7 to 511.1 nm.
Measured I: 312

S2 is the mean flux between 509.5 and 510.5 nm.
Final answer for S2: 325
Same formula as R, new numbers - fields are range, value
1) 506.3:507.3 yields 274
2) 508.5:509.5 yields 319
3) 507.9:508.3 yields 312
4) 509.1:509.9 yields 323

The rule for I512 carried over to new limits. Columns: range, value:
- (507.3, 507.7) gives 286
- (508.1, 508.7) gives 305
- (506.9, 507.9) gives 286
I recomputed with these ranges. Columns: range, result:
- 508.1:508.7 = 299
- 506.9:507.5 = 272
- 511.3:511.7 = 309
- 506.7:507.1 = 257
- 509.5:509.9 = 319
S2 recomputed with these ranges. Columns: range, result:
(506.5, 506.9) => 260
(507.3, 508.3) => 299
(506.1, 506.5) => 298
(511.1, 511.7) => 312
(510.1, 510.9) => 321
